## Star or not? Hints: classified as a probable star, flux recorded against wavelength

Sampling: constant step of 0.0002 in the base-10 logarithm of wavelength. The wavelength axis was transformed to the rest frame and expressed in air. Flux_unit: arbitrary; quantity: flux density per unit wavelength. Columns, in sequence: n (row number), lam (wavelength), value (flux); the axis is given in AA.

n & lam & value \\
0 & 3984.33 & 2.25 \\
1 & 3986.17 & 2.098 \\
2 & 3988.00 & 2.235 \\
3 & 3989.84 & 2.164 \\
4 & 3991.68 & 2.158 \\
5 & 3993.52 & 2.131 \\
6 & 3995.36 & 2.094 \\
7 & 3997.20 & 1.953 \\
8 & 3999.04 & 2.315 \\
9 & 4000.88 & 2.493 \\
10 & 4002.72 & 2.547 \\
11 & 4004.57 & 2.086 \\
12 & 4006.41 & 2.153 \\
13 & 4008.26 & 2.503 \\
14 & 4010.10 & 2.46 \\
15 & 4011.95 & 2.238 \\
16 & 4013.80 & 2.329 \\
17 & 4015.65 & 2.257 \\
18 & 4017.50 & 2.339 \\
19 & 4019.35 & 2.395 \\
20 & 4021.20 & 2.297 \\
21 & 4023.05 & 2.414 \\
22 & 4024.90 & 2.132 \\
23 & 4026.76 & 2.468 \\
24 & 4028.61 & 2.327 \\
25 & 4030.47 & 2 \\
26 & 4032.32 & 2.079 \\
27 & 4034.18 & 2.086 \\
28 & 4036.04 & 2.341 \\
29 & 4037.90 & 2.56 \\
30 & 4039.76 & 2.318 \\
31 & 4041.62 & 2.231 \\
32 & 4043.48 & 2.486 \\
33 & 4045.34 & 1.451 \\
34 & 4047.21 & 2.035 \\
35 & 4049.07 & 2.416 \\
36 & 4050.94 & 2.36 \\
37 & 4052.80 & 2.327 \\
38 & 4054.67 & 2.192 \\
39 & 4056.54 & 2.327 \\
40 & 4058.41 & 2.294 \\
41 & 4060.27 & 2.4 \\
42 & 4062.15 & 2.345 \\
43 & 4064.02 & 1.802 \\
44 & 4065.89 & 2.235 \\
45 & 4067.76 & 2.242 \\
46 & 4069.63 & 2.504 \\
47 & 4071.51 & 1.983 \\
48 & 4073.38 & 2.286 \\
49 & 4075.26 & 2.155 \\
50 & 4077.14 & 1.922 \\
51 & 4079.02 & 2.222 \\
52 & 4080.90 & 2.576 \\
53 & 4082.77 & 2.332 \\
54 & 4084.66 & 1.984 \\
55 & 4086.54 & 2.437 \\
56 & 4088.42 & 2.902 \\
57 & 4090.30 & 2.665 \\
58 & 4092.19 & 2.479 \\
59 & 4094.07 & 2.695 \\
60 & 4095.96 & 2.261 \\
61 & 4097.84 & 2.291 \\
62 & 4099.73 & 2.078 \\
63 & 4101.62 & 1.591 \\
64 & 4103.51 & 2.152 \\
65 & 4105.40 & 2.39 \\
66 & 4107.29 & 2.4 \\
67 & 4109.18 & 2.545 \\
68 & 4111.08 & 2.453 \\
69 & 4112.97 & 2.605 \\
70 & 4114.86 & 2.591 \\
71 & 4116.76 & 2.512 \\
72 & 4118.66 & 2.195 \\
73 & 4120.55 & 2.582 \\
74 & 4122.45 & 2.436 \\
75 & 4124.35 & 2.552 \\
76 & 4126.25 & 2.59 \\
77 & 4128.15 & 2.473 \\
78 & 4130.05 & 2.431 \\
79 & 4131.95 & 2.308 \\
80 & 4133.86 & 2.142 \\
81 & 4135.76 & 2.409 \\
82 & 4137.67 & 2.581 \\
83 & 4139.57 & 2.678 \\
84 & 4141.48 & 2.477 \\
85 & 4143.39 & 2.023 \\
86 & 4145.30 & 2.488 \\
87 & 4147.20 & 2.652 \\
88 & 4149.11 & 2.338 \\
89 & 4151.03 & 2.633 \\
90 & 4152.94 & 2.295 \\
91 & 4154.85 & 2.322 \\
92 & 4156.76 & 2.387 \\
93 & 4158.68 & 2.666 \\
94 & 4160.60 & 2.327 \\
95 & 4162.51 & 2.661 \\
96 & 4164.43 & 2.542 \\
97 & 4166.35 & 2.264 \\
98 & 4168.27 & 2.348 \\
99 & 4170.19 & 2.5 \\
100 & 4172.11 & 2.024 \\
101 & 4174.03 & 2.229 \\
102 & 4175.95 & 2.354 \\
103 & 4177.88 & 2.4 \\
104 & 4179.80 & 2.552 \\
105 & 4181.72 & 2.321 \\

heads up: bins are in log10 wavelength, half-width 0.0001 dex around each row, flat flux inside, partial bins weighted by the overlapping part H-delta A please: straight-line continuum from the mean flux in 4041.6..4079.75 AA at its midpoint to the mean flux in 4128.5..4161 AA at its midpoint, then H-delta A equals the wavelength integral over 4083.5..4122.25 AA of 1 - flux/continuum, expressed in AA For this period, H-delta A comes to -1.3 AA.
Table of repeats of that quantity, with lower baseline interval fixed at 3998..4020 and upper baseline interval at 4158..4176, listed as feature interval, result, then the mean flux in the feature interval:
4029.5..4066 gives 2.1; 2.21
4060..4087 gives 1.6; 2.22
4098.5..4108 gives 1.0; 2.12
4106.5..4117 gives -0.7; 2.52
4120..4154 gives -1.0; 2.45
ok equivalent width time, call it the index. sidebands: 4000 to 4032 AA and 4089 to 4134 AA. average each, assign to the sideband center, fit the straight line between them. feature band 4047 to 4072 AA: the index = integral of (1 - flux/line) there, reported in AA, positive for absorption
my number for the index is 1.0 AA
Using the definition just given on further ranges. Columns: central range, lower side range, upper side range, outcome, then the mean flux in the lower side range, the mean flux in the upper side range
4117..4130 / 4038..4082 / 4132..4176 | -0.68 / 2.23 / 2.4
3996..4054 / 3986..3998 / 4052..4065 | -2.40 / 2.12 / 2.24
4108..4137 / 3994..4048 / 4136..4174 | -0.87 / 2.25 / 2.43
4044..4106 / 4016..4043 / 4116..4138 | 2.65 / 2.29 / 2.43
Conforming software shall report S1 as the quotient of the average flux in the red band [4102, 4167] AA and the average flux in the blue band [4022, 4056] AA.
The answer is 1.09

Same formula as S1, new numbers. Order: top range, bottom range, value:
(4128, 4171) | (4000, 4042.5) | 1.05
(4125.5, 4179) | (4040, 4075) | 1.09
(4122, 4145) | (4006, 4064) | 1.07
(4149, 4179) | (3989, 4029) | 1.05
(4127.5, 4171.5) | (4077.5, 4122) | 1.02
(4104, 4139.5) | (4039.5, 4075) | 1.11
